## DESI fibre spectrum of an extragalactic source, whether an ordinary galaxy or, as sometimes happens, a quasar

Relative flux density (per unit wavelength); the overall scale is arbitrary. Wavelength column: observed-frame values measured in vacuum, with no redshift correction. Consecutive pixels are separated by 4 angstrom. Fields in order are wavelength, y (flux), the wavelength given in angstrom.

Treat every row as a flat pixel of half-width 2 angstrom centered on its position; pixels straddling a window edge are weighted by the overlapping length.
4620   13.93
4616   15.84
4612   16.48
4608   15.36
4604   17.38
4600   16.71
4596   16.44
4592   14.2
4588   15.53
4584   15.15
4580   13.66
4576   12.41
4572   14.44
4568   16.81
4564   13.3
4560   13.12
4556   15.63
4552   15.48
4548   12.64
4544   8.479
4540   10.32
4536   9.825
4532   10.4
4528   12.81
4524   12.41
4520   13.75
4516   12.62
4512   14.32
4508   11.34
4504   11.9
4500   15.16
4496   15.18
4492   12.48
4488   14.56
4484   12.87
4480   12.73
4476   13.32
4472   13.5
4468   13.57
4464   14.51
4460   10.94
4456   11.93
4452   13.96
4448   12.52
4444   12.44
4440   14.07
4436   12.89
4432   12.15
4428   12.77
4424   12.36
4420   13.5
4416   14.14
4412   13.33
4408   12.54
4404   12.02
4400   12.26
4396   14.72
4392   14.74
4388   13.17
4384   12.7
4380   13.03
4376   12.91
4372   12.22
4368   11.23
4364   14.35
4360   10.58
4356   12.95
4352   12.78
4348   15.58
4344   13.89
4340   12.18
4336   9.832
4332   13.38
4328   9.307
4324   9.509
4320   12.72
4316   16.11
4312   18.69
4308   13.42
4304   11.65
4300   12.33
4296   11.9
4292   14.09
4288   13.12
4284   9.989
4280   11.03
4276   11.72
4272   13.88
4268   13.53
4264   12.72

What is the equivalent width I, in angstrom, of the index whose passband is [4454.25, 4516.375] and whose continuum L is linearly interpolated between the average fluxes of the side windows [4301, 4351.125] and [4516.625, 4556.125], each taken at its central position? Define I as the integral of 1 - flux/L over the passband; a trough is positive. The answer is -4.8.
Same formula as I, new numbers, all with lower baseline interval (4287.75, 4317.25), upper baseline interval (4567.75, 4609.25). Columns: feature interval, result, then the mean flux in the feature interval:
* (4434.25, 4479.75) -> 4.9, 13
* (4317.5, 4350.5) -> 4.5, 12.1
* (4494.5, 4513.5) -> 1.7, 13.5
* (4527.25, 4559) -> 6.5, 12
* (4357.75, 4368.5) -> 1.5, 12.2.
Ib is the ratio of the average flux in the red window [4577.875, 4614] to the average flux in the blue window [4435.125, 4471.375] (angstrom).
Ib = 1.20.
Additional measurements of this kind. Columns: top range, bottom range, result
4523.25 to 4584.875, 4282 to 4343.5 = 1.03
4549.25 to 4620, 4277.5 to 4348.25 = 1.20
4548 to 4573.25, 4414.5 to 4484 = 1.13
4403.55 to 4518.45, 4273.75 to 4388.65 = 1.04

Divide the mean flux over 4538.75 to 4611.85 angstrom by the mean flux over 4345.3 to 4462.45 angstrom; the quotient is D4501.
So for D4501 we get 1.11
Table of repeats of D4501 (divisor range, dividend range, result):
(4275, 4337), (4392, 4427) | 1.06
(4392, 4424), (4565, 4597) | 1.11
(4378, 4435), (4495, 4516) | 1.02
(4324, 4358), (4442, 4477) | 1.05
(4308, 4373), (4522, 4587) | 1.01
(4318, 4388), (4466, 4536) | 1.06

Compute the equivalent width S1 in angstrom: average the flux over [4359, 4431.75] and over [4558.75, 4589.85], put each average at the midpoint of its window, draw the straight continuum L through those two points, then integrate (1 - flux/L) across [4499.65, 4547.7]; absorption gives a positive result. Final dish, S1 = 7.1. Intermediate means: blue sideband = 12.9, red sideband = 14.3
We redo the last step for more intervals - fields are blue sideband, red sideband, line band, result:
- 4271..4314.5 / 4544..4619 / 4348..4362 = 0.76 angstrom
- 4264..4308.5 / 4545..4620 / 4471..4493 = 1.25 angstrom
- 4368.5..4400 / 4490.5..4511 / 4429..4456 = 0.65 angstrom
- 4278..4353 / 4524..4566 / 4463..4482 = -1.70 angstrom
